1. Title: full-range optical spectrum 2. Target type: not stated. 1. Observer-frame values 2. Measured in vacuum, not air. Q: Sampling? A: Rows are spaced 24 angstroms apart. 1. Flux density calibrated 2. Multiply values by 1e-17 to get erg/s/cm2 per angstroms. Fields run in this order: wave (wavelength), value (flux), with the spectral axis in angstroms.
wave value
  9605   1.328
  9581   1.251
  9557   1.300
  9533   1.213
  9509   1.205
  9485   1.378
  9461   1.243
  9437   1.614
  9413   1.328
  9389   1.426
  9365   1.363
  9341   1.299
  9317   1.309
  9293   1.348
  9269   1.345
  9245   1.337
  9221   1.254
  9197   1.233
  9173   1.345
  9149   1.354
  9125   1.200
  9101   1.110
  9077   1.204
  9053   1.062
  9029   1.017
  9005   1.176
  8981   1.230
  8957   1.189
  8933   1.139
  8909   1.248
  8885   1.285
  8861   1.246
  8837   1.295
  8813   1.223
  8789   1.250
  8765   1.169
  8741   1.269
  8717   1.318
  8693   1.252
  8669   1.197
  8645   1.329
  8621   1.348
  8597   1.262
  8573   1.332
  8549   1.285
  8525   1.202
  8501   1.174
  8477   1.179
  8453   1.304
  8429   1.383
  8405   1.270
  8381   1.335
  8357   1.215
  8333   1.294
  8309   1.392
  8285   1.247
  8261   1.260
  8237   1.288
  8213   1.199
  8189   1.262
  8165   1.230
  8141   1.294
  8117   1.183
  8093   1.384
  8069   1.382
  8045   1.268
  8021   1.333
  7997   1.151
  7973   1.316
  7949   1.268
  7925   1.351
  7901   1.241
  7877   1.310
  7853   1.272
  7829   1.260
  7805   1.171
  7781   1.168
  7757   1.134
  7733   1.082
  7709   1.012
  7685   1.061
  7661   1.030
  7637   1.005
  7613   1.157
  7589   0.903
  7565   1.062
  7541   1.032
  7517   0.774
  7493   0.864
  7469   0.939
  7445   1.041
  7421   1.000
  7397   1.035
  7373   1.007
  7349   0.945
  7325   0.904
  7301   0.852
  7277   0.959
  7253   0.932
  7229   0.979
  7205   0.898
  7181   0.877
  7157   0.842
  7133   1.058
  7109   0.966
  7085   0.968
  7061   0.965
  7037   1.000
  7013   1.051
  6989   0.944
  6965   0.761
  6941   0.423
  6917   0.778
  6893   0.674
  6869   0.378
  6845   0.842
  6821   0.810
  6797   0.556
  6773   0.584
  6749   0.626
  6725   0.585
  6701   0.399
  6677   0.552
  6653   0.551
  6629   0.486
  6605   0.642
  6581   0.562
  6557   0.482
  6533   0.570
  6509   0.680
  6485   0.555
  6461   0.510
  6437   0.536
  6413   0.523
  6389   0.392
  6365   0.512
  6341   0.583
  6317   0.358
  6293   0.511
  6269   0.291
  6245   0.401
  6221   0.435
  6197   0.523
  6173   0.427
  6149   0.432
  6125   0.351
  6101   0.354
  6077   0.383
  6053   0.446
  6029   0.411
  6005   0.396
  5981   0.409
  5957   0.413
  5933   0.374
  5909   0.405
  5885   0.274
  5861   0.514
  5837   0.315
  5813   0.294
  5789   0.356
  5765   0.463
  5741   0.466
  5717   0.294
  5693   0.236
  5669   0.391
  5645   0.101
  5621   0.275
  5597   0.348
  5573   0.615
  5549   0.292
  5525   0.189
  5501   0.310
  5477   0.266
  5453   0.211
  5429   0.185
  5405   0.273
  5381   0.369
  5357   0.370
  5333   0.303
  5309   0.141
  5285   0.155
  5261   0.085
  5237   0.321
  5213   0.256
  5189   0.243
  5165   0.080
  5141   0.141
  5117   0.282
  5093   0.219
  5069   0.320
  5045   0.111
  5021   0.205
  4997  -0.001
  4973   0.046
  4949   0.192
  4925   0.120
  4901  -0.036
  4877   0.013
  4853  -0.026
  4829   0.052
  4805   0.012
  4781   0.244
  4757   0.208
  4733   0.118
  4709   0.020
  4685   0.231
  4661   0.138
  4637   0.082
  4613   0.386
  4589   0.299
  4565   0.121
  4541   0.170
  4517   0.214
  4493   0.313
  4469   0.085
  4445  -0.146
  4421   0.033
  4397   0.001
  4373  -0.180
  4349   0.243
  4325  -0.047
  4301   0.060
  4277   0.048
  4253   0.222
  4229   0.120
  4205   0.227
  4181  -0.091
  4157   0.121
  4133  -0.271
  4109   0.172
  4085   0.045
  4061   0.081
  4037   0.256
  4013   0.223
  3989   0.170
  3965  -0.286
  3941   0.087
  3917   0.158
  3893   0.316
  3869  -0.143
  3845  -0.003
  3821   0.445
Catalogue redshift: 0.747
